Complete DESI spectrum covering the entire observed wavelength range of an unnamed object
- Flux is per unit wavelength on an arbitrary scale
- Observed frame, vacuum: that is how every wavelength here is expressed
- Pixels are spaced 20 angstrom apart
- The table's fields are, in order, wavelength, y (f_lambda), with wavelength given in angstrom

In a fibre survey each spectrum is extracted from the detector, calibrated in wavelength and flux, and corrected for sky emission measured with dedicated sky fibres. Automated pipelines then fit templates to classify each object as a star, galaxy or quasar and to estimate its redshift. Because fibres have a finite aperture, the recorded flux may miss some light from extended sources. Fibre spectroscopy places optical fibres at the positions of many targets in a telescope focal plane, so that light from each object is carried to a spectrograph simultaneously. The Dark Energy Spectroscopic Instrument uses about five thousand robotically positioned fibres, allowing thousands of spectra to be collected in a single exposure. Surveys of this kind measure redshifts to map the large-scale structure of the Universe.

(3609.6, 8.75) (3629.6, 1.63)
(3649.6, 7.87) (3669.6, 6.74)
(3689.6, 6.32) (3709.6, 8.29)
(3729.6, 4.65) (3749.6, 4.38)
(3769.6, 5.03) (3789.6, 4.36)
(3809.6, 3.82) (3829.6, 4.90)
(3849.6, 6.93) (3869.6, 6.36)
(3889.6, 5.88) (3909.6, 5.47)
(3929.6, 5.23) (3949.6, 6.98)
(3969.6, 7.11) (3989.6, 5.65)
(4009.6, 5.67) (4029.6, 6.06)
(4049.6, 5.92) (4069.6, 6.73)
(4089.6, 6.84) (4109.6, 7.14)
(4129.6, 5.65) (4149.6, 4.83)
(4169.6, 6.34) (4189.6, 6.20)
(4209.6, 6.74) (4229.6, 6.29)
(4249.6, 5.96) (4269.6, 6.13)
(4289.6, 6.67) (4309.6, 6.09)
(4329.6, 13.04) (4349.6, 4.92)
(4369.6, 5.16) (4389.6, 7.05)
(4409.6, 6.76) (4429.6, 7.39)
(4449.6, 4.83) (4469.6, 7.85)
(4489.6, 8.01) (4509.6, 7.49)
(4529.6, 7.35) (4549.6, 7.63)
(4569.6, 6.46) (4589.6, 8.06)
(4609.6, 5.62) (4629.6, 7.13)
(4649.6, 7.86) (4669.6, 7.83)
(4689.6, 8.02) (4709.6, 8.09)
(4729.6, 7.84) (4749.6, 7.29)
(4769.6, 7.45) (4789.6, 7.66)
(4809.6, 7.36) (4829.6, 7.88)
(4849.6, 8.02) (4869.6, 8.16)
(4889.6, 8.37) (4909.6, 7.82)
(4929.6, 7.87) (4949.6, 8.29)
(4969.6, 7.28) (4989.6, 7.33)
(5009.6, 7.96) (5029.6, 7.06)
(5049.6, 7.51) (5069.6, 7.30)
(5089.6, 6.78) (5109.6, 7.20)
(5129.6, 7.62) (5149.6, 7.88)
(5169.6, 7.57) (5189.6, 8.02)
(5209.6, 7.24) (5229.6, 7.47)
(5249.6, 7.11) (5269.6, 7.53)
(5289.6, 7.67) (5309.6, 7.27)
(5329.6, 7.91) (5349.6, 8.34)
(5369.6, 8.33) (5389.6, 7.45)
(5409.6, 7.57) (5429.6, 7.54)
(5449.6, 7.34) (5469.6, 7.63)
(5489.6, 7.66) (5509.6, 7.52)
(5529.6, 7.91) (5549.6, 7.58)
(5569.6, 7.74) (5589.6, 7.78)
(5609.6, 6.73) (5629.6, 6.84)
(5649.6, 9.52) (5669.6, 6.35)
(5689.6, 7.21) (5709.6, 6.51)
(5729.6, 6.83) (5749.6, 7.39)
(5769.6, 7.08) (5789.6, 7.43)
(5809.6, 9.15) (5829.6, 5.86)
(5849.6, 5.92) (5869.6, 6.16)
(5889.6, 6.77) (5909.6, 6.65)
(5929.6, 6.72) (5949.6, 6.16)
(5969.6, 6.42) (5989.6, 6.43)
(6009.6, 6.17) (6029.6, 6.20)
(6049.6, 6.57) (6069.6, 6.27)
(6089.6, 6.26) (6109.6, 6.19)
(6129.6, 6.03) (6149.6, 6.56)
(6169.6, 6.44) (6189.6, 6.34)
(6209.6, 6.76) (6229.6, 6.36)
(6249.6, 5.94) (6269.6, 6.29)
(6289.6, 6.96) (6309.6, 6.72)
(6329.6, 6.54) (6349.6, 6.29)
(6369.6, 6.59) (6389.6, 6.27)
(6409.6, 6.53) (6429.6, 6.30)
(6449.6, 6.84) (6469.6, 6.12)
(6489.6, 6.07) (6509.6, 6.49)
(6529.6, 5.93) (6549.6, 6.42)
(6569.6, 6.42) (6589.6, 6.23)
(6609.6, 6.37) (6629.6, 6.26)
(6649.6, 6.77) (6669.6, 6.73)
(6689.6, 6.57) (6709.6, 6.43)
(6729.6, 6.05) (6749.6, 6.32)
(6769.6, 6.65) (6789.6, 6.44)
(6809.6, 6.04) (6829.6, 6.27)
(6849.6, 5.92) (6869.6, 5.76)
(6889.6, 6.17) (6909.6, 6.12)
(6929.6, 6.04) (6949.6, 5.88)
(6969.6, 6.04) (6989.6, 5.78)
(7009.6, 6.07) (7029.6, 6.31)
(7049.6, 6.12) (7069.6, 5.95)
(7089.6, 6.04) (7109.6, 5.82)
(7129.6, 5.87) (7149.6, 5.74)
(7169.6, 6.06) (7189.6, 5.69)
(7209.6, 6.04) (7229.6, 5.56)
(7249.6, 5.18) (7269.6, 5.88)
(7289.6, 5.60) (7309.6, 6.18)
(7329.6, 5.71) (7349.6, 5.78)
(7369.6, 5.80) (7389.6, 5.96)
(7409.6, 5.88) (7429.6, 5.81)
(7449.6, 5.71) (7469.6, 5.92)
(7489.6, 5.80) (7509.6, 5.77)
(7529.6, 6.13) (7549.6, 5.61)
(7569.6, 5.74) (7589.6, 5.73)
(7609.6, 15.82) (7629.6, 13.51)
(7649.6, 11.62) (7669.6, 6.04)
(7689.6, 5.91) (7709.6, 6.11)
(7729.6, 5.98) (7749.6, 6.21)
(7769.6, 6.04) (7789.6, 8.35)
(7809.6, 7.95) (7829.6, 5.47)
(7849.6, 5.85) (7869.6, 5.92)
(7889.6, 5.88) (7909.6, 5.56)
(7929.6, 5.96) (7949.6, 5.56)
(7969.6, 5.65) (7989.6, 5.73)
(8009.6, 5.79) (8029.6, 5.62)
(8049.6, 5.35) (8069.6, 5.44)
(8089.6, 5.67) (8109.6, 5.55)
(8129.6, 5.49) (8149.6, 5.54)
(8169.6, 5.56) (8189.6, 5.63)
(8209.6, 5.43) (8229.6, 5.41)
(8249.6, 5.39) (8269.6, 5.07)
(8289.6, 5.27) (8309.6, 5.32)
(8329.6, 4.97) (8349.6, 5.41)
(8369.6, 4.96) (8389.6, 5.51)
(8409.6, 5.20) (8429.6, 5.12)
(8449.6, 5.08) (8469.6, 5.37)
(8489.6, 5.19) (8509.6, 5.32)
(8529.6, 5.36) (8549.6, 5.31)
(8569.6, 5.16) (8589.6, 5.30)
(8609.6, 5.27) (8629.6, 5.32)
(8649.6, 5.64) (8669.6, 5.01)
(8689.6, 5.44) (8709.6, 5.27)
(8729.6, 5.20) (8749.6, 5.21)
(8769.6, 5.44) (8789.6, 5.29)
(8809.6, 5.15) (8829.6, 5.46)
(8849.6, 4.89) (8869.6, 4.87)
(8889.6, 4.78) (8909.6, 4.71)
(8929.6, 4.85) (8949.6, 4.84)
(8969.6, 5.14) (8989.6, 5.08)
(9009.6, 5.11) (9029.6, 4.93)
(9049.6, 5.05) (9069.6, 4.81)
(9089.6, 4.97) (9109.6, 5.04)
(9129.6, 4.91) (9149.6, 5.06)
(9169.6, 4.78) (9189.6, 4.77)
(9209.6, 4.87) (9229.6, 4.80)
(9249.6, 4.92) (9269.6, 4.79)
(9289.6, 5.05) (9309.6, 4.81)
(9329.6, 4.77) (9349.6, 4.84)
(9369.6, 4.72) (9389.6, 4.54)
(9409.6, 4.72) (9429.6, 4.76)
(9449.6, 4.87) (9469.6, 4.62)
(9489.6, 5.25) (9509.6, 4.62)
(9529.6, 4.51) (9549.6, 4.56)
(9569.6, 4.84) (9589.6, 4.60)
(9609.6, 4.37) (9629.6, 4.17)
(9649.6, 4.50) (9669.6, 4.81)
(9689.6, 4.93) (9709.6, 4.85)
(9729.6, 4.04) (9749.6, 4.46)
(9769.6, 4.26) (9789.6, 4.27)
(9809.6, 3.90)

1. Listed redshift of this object 0.16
